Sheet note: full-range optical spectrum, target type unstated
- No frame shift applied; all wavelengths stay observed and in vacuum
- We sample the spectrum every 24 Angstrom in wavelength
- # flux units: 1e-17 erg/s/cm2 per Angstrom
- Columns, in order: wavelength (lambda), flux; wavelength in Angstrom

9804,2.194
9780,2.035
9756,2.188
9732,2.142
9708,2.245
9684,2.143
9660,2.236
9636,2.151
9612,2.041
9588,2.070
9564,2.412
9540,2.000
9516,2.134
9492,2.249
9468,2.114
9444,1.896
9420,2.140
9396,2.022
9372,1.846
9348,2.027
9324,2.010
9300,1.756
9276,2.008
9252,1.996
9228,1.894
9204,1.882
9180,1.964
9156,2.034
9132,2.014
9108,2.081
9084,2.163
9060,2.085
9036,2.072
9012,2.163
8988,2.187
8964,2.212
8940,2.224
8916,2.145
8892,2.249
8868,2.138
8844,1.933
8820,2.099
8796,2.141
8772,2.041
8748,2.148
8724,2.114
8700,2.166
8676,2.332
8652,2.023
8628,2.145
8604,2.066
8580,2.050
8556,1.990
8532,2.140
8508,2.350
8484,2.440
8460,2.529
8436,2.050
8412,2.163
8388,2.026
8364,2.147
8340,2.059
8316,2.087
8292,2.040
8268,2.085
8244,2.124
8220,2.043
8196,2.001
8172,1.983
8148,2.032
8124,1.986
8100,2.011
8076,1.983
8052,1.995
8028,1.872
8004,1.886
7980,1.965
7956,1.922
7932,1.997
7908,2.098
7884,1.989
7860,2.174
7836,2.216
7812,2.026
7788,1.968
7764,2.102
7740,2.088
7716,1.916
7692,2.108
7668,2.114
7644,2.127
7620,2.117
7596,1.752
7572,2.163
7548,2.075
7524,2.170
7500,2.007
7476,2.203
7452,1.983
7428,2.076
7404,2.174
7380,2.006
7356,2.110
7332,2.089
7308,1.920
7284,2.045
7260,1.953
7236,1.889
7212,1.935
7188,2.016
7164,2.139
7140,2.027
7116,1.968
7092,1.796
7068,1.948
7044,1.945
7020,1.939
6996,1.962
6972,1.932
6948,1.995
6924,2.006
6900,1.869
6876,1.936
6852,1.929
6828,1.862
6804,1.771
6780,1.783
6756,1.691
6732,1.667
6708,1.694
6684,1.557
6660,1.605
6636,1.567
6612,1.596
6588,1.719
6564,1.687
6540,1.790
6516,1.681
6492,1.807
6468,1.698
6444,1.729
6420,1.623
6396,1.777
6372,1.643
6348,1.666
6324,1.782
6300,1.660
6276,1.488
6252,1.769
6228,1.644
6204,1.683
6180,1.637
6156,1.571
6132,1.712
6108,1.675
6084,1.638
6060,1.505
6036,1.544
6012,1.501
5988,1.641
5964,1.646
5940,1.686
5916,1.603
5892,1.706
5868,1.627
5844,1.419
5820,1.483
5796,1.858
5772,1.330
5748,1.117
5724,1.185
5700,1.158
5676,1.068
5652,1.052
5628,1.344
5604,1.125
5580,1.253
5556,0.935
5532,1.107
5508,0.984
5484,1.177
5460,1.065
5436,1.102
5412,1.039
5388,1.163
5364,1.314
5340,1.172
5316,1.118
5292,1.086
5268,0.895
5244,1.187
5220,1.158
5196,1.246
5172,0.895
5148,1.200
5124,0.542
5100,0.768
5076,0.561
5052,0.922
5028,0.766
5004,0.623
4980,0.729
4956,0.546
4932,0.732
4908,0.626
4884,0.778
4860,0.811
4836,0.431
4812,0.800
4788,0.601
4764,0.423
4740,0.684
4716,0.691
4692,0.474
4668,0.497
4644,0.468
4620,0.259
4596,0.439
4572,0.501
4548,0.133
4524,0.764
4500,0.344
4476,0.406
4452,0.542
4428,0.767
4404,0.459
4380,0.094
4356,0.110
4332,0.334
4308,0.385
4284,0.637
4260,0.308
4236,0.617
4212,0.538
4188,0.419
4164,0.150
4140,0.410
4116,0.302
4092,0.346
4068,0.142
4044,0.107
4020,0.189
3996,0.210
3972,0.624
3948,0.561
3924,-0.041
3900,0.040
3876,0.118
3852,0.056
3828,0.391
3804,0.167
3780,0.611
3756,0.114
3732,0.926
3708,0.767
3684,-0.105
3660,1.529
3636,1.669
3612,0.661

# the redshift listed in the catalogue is 0.29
